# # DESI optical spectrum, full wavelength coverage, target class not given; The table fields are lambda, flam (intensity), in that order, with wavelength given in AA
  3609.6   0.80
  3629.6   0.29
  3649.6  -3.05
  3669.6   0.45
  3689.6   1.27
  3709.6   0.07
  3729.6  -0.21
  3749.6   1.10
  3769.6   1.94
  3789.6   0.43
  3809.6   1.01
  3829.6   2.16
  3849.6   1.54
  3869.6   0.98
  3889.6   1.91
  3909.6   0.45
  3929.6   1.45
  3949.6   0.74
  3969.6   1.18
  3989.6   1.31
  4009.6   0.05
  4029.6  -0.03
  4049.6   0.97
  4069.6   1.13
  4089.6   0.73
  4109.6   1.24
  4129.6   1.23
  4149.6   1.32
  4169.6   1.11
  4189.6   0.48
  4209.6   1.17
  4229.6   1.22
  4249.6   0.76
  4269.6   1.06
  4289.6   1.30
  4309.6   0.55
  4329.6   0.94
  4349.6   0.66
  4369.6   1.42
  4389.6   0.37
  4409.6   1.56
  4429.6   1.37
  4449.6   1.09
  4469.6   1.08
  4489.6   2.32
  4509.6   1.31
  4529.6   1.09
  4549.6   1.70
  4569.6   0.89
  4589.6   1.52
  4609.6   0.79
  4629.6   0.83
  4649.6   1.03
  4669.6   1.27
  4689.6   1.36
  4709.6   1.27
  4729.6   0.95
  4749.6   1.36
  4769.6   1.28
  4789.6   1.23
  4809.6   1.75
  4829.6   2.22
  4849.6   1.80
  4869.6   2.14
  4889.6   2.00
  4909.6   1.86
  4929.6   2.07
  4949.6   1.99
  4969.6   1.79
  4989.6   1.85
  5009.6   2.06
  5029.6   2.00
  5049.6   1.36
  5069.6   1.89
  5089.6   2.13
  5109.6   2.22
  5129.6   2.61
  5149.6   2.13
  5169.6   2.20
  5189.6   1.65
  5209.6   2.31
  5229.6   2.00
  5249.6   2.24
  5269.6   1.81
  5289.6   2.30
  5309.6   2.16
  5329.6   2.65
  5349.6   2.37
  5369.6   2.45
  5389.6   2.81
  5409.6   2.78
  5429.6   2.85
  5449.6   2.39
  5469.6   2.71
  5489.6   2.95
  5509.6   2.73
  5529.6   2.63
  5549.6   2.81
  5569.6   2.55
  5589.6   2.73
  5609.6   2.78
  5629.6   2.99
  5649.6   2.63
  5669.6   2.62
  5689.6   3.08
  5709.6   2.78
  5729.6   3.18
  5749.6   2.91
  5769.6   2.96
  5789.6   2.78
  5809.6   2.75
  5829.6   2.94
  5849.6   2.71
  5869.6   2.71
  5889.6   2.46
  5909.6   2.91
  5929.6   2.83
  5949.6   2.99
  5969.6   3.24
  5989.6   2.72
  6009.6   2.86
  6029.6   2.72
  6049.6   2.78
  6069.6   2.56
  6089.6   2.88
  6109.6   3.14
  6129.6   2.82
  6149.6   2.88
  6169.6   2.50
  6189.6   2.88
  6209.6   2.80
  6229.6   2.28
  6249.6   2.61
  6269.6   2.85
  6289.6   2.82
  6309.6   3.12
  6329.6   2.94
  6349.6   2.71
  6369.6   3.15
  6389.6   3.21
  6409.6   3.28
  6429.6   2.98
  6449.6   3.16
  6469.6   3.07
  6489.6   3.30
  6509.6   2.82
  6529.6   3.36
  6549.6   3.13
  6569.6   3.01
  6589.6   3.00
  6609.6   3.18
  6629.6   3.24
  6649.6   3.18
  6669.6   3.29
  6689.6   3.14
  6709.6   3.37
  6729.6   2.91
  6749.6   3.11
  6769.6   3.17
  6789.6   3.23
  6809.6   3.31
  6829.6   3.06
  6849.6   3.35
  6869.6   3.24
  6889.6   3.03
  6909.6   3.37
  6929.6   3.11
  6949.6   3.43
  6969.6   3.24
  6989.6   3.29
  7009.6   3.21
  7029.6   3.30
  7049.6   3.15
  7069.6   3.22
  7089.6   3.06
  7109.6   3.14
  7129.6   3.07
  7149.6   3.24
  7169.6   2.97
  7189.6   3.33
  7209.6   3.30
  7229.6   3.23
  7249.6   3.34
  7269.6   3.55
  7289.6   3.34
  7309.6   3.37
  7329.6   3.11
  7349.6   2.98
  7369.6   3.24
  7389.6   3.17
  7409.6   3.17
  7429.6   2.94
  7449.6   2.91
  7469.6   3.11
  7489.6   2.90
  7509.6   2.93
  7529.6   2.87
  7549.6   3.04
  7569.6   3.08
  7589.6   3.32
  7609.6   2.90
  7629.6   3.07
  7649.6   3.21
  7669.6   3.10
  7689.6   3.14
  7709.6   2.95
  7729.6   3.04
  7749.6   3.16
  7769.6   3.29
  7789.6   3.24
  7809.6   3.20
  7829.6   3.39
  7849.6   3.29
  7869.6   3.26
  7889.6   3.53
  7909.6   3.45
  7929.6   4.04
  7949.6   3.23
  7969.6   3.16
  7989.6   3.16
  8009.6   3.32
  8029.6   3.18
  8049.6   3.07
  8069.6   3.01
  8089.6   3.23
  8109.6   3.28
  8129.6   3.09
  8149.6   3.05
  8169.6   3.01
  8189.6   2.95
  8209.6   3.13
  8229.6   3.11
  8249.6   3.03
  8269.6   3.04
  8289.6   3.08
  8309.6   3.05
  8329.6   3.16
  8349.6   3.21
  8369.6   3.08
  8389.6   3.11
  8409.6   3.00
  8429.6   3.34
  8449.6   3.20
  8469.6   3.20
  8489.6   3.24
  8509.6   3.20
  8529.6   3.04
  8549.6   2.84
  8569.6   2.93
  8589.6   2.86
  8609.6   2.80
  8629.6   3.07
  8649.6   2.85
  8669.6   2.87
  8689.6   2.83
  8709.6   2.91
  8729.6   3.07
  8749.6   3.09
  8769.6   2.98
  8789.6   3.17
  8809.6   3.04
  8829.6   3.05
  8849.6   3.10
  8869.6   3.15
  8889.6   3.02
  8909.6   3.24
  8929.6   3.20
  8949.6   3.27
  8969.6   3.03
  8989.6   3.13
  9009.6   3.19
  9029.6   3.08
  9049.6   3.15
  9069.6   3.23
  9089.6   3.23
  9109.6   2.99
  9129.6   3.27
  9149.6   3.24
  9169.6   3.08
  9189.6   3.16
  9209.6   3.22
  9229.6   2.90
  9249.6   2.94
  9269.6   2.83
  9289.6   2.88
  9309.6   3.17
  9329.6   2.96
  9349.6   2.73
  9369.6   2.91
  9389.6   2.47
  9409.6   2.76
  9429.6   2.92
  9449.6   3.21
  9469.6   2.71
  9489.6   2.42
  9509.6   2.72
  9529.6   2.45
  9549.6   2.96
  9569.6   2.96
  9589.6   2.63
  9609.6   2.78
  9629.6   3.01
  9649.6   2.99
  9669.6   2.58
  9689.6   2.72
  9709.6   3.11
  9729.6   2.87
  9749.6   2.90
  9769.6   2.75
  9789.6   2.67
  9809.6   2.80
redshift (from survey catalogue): 0.204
